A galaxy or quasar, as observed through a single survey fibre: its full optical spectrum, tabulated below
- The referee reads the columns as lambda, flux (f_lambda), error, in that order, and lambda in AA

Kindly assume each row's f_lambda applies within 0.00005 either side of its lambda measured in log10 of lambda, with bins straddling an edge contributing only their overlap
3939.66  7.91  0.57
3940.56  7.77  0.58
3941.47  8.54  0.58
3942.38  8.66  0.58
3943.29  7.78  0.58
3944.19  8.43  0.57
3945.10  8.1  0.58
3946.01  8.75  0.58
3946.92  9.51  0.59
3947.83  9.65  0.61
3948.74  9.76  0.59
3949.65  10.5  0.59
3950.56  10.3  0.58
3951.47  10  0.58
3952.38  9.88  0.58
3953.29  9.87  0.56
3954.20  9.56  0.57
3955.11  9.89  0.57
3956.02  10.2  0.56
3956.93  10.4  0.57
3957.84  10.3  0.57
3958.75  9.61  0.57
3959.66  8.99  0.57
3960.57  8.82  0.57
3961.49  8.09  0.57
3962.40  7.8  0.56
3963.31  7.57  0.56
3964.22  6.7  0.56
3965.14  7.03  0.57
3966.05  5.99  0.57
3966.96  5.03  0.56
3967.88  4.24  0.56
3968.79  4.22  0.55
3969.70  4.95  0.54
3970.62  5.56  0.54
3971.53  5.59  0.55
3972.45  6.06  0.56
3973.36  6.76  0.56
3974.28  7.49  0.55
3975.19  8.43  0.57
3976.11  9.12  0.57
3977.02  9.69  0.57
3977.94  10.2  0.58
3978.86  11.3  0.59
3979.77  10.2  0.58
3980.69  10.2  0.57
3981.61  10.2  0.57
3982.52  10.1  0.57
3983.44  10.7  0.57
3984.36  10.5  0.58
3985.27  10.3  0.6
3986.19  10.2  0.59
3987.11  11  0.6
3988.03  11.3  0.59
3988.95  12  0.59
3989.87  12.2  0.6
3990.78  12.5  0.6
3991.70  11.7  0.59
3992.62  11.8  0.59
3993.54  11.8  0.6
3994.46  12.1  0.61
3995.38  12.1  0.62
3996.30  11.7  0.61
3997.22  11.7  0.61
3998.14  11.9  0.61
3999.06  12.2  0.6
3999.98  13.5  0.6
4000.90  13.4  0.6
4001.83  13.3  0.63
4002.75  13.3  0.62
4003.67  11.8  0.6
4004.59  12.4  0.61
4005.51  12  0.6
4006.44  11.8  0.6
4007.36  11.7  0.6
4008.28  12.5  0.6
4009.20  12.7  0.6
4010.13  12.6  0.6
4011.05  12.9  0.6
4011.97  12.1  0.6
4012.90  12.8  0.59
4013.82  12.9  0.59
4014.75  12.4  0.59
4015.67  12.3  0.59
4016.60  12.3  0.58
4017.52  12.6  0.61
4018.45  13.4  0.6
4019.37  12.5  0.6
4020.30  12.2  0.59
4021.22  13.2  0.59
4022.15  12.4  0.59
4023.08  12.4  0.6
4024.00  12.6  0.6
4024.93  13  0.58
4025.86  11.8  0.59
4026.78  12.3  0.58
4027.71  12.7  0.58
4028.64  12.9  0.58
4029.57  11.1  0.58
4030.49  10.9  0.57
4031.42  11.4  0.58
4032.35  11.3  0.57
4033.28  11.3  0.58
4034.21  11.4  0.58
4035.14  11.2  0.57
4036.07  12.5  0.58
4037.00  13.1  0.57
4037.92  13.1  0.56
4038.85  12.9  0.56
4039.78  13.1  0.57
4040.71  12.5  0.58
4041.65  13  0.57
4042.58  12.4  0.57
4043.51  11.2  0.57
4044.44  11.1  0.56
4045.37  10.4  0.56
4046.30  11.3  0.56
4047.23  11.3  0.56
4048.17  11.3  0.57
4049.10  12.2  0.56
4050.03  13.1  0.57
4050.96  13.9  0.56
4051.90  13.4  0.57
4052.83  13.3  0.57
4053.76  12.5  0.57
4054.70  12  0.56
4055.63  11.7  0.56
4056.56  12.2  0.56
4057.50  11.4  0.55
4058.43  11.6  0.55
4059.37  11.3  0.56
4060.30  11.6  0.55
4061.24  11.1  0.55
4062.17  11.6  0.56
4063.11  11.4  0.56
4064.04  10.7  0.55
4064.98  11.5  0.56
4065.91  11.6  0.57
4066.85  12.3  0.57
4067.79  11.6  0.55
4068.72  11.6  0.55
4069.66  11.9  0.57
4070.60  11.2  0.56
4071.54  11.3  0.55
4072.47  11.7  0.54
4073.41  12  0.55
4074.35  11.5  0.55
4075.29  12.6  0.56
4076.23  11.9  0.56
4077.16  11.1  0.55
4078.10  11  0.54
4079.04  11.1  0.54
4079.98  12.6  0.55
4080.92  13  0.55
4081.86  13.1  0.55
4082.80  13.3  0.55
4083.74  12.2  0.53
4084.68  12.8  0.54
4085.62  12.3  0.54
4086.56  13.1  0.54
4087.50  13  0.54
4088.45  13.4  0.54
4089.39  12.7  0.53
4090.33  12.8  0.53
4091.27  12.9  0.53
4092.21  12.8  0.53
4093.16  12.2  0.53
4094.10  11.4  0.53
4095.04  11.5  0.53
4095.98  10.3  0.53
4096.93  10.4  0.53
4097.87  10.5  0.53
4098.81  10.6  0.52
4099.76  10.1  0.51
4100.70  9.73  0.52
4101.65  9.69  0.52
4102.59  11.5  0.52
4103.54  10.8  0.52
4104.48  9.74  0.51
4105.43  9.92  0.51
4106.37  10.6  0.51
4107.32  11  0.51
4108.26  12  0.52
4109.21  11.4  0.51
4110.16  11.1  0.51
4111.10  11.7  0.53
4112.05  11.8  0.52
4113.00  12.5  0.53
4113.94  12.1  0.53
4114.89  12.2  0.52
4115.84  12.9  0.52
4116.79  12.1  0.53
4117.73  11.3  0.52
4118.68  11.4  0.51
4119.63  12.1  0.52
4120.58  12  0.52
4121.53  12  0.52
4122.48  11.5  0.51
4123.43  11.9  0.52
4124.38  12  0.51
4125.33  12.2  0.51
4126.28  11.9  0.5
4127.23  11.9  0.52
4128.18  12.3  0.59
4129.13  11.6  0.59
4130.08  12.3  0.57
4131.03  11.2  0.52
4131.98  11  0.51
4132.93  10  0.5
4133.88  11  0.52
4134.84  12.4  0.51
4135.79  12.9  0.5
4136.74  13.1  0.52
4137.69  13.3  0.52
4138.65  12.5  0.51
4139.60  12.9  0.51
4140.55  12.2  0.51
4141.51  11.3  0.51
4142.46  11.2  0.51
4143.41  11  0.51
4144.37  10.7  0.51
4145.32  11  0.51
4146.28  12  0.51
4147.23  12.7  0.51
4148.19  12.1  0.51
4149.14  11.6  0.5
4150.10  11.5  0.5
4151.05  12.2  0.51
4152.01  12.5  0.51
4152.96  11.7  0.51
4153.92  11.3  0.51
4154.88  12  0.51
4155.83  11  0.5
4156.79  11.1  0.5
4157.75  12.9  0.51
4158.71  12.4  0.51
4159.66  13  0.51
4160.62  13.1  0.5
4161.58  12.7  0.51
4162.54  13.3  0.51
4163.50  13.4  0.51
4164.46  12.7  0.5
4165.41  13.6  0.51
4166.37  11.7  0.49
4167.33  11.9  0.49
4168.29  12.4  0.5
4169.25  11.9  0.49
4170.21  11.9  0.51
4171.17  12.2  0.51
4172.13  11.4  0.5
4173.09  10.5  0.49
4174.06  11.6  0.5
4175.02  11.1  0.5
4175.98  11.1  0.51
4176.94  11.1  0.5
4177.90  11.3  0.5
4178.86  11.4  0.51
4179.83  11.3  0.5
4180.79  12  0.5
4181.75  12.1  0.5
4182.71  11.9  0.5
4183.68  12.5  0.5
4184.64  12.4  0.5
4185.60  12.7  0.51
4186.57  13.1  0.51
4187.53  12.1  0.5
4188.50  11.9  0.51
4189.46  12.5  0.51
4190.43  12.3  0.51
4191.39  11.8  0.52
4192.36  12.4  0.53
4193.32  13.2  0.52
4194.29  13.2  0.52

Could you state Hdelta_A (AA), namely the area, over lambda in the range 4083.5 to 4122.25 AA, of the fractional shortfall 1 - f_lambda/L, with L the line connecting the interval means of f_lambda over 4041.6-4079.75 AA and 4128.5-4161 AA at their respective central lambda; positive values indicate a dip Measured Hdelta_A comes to 0.71 AA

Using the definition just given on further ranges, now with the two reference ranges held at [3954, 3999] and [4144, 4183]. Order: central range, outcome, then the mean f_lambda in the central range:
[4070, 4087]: -2.12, 12.1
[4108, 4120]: -0.68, 11.9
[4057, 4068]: -0.98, 11.5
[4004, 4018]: -3.68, 12.4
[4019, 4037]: -3.64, 12.1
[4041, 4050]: -1.20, 11.7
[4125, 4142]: -0.70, 12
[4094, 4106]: 0.66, 10.5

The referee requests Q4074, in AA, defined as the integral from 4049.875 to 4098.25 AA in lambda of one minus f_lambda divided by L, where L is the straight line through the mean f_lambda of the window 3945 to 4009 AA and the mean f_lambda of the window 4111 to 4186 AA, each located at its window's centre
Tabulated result -4.2 AA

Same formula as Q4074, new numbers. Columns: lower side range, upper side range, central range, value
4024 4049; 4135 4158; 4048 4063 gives -0.2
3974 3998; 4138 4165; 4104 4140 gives 0.2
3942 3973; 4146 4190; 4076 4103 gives -3.1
